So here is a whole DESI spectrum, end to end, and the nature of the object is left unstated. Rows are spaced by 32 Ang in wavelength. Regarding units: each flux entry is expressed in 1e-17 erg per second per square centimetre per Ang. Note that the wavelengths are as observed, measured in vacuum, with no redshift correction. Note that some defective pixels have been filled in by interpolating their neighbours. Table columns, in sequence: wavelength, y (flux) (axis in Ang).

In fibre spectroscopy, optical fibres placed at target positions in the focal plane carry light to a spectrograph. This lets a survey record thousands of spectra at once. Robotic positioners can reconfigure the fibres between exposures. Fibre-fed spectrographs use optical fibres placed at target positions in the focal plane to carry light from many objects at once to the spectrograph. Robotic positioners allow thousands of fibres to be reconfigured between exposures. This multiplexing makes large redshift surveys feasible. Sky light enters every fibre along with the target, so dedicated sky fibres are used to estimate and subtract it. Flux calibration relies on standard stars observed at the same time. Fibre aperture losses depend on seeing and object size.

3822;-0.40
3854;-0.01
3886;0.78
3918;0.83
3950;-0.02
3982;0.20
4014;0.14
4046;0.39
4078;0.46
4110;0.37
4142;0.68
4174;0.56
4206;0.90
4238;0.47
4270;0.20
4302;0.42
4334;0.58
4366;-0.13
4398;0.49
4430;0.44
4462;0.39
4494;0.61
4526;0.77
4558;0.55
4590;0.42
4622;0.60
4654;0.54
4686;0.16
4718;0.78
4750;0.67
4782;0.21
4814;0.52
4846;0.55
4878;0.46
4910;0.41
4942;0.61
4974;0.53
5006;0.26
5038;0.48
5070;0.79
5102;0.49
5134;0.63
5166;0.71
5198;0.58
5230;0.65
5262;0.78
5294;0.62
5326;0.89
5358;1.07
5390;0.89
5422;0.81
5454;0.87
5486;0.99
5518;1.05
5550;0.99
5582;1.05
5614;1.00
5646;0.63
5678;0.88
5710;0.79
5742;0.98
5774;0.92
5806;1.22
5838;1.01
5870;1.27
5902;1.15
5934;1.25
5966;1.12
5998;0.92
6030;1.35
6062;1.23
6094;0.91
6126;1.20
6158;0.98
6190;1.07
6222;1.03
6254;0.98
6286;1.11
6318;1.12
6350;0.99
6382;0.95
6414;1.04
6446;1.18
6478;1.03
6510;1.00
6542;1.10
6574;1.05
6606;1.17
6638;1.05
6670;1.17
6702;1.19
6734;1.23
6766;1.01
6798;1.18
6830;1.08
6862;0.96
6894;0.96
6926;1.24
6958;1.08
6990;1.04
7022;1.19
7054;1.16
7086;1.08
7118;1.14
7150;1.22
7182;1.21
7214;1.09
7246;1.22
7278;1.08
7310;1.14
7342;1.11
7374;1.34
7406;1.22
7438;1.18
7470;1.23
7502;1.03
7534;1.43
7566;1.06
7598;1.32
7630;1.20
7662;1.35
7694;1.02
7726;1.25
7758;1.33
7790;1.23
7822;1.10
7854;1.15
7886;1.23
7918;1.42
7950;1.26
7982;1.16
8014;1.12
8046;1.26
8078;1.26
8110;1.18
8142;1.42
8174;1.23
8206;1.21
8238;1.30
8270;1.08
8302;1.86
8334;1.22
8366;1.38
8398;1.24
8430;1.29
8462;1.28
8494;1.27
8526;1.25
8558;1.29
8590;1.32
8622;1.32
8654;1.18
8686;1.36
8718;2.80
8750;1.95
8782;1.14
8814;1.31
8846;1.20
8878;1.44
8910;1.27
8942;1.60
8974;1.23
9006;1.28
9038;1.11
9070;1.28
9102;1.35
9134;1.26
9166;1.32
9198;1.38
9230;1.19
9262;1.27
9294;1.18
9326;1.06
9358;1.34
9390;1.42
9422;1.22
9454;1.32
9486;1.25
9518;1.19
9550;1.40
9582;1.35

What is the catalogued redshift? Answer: 0.329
